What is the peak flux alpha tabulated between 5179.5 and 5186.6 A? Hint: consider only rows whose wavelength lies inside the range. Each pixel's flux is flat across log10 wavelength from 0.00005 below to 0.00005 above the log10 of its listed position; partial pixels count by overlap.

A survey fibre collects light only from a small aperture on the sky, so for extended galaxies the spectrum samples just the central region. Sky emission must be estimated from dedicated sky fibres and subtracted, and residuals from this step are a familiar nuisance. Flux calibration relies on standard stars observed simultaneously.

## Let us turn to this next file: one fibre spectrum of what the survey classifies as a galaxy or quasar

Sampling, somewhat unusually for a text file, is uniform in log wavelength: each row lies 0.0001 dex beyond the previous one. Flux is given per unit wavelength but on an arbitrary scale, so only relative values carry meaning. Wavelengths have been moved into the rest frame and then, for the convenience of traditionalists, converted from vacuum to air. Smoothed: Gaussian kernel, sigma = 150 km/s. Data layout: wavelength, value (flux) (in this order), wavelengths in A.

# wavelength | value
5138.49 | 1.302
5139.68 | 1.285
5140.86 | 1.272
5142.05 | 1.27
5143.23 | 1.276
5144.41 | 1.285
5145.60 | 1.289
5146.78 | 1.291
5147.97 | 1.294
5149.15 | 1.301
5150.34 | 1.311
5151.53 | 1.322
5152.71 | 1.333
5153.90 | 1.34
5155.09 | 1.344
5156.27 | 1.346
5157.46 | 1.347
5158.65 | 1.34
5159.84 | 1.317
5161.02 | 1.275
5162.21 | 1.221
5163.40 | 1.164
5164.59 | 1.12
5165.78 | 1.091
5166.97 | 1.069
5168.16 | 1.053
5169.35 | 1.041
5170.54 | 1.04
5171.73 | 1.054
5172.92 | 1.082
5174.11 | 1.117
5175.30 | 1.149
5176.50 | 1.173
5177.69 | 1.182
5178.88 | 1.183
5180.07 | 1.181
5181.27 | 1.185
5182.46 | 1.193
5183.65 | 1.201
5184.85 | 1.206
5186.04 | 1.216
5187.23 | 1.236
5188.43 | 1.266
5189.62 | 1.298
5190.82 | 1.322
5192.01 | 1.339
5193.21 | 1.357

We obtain 1.216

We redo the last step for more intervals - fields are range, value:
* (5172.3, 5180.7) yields 1.183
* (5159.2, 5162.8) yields 1.317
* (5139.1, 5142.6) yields 1.285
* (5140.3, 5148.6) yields 1.294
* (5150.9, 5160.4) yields 1.347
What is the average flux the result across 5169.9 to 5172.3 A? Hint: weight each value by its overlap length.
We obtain 1.05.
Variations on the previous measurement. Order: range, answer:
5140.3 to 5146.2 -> 1.28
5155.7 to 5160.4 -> 1.34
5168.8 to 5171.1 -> 1.04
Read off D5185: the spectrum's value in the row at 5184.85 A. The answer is 1.206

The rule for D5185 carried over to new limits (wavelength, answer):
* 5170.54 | 1.04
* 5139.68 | 1.285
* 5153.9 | 1.34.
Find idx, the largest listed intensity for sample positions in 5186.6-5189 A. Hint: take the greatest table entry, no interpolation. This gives 1.266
